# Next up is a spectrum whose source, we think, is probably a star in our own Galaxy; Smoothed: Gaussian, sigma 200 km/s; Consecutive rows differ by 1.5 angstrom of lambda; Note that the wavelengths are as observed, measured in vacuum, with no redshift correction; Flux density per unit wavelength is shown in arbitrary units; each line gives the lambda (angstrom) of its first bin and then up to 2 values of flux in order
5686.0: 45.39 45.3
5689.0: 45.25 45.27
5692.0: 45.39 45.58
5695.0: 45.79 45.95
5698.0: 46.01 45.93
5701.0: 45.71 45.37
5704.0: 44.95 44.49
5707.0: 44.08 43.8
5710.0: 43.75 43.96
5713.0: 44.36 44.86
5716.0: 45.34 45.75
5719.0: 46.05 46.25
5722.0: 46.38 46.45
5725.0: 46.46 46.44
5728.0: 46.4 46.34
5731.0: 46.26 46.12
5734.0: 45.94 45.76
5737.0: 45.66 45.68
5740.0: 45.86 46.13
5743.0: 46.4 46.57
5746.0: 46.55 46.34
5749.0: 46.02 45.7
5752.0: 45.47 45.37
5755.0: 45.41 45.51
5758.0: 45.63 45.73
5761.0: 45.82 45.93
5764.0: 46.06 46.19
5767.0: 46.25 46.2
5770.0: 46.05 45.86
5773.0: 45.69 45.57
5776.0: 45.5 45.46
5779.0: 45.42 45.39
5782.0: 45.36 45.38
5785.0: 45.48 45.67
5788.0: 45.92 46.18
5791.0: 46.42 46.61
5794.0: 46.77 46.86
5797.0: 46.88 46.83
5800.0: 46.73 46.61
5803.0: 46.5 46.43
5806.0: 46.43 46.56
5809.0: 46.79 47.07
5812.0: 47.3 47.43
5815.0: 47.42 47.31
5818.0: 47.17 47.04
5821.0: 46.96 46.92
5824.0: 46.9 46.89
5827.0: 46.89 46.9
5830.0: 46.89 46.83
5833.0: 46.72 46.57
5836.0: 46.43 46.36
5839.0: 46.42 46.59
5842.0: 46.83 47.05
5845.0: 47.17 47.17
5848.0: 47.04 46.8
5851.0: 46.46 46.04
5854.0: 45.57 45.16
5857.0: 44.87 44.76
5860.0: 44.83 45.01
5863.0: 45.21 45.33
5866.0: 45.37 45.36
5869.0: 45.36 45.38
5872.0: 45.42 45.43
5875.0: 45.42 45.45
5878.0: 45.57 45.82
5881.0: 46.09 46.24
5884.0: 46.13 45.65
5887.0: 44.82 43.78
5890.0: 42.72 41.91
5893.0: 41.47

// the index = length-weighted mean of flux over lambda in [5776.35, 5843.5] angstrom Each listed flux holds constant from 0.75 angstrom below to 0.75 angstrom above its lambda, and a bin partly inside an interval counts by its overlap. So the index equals 46.6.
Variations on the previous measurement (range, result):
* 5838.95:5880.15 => 45.8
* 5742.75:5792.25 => 45.8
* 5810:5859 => 46.7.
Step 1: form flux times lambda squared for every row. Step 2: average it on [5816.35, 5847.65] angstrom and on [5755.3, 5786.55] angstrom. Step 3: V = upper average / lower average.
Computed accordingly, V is 1.0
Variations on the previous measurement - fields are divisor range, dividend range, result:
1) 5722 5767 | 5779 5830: 1.03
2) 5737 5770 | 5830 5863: 1.04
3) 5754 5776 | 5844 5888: 1.03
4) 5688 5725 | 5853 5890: 1.06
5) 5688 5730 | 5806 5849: 1.08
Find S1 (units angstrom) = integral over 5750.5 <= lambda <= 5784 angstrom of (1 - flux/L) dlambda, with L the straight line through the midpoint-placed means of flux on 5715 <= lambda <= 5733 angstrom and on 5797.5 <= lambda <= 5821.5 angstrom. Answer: 0.61 angstrom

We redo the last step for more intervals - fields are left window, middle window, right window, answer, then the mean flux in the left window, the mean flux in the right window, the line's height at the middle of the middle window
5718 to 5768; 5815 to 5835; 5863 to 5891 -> -0.6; 46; 45.3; 45.6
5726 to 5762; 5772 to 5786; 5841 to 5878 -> 0.1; 46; 45.8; 45.9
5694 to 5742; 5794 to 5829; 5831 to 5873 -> -0.8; 45.6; 46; 45.9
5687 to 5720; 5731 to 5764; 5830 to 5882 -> -0.4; 45.1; 46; 45.4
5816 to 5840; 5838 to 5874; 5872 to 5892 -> 0.0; 46.8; 45.1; 45.9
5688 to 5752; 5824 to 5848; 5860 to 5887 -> -0.7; 45.6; 45.5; 45.5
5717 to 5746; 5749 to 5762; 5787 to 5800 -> 0.2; 46.2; 46.6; 46.3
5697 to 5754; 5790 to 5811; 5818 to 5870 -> -0.3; 45.7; 46.3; 46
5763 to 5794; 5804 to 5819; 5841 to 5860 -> -0.3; 45.9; 46.2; 46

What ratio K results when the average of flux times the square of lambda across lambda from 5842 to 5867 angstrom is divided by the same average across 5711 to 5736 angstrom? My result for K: 1.05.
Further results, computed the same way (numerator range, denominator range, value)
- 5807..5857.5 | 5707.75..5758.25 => 1.06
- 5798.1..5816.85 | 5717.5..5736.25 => 1.04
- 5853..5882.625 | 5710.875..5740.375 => 1.04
